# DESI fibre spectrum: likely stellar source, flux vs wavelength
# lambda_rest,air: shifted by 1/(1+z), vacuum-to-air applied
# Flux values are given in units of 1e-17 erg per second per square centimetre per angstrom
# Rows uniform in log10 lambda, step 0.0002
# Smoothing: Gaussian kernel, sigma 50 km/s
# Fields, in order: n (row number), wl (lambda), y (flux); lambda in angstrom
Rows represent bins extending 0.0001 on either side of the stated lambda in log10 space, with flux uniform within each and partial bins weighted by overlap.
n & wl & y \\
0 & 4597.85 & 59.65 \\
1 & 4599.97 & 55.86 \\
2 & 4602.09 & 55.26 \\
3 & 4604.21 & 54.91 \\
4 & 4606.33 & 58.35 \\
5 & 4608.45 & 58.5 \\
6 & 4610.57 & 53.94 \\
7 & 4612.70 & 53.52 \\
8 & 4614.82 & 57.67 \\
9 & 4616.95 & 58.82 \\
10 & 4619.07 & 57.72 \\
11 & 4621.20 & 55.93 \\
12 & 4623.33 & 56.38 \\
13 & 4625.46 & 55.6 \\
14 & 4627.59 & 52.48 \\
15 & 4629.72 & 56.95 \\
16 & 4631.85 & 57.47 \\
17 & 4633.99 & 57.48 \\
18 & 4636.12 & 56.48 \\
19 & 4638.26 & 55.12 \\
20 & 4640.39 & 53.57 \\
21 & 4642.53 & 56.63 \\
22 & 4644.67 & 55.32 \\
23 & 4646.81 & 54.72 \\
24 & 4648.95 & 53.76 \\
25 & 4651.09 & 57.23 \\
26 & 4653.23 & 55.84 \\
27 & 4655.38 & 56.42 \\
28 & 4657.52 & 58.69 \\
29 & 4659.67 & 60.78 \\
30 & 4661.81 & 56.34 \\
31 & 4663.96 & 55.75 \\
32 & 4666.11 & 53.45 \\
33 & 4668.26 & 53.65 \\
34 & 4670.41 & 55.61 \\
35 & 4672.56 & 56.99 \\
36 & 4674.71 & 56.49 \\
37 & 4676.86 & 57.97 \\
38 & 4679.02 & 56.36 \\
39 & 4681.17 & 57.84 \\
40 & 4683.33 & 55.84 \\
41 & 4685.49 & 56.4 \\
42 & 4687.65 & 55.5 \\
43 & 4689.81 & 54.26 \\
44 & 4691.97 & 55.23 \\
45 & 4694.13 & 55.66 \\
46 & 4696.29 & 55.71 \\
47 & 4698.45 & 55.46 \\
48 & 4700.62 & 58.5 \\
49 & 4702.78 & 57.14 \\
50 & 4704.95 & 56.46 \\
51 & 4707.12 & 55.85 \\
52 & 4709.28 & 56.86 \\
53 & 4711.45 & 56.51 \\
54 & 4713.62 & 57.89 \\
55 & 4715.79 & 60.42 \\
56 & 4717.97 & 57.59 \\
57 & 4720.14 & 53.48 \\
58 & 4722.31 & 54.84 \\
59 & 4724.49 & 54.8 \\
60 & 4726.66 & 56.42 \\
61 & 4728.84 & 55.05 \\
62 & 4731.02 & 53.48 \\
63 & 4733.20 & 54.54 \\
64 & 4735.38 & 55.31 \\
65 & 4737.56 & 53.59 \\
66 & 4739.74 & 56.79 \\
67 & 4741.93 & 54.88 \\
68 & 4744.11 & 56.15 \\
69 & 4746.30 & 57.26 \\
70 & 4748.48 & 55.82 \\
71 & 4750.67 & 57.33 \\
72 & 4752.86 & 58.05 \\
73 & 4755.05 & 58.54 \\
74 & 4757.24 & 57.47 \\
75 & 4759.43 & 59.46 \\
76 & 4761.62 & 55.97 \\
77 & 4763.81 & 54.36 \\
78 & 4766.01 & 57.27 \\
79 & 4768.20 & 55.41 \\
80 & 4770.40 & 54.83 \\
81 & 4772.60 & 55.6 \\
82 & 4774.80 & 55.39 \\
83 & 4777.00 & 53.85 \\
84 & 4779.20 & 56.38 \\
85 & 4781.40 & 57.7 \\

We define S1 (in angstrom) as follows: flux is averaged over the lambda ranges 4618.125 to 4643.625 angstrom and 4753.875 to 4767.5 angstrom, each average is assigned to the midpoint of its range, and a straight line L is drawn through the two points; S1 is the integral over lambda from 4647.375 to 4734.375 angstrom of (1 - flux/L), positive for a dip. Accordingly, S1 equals 0.5 angstrom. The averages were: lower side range 56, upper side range 57.2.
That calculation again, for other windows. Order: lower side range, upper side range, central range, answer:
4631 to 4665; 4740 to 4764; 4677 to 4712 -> 0.2 angstrom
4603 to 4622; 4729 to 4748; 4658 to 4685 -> -0.2 angstrom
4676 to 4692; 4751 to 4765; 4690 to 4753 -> 0.8 angstrom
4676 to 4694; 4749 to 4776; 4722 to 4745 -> 0.5 angstrom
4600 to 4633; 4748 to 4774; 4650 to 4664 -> -0.3 angstrom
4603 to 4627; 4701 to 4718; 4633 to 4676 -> 0.6 angstrom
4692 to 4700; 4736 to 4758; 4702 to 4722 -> -0.3 angstrom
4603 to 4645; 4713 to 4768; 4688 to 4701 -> 0.1 angstrom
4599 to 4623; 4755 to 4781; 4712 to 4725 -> -0.1 angstrom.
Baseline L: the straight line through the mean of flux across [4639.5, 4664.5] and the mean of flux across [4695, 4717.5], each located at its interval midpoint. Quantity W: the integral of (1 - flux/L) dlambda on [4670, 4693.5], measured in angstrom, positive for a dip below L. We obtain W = 0.2 angstrom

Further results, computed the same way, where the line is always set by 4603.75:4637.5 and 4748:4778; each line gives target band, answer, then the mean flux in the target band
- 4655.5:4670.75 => 0.0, 56.4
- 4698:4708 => -0.1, 56.7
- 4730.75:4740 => 0.3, 54.7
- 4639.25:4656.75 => 0.3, 55.5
